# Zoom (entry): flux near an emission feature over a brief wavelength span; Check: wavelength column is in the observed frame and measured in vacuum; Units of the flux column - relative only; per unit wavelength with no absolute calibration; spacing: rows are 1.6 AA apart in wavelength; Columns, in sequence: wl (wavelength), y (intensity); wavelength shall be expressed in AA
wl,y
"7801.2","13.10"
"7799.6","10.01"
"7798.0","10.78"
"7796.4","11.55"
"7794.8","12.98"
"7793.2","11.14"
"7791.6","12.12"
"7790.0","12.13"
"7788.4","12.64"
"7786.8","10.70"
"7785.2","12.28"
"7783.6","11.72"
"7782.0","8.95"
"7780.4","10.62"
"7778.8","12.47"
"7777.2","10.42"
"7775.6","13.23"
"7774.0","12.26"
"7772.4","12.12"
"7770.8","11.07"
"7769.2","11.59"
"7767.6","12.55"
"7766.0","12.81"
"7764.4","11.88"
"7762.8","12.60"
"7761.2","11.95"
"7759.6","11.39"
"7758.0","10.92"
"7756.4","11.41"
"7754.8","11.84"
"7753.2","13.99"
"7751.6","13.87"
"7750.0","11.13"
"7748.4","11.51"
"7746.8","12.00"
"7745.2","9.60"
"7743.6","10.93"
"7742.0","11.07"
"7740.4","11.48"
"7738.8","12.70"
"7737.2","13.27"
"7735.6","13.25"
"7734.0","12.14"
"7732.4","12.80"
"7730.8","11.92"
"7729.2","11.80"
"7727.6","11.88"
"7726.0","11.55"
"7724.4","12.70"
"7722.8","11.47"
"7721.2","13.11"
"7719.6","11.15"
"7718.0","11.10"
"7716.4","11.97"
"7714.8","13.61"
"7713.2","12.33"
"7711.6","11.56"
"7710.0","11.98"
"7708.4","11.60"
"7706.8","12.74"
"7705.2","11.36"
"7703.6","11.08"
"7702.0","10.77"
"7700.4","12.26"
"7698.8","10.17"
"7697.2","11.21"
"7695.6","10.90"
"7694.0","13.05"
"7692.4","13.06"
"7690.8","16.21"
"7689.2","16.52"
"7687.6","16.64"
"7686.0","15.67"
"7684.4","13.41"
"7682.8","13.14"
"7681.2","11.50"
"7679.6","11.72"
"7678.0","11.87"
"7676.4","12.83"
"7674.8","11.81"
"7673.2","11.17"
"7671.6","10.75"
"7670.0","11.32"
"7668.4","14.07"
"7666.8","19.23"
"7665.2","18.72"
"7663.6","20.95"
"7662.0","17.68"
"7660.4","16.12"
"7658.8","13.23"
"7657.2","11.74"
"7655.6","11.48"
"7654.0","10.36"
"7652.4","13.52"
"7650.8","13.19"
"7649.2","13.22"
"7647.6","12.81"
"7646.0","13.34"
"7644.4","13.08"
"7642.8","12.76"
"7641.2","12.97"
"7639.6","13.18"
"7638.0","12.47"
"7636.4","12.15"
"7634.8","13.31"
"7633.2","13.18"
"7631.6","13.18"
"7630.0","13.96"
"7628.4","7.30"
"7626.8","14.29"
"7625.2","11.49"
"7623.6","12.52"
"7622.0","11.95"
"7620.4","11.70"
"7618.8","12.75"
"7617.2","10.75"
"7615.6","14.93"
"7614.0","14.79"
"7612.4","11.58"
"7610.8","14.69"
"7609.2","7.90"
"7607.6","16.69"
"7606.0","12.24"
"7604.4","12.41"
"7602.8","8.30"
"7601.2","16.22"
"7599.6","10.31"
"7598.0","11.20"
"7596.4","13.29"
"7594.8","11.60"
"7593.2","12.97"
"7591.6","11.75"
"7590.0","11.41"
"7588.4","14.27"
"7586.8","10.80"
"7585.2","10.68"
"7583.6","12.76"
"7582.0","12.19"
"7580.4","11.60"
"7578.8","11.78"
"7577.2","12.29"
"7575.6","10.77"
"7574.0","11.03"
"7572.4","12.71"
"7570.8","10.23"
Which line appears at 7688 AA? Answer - [N II]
